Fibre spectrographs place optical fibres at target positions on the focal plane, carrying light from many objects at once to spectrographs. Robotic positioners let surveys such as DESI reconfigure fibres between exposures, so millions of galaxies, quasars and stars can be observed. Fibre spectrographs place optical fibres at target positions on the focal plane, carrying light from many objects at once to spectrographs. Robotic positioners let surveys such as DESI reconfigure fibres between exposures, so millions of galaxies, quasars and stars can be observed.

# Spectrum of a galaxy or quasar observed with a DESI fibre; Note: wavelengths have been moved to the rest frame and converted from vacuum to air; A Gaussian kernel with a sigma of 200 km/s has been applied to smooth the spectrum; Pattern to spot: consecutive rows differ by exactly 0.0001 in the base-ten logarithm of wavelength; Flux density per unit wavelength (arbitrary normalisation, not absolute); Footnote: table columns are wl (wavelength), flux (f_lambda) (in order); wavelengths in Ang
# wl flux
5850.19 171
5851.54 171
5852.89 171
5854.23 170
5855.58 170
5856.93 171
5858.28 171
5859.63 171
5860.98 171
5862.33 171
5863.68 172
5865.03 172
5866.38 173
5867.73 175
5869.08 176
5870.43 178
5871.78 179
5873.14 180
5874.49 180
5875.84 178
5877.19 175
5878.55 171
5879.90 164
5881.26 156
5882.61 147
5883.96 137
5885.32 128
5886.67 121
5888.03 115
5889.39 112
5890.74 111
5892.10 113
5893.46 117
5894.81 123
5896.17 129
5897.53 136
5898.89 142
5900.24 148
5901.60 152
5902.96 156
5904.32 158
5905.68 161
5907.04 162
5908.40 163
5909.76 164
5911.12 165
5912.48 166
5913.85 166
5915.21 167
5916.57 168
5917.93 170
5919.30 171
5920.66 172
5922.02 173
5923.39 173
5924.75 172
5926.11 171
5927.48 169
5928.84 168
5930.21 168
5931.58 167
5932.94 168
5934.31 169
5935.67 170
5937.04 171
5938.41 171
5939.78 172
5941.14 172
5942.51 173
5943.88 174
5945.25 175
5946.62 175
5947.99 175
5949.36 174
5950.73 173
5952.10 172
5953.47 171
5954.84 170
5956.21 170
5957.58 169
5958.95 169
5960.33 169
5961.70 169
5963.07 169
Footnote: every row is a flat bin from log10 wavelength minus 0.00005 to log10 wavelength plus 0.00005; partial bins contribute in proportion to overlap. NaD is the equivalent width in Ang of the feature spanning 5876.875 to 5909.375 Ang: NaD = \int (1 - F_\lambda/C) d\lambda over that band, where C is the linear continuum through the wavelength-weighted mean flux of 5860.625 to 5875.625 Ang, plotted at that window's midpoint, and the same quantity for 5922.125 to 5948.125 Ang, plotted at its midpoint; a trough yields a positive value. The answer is 6.1 Ang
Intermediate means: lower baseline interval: 175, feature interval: 141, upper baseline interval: 171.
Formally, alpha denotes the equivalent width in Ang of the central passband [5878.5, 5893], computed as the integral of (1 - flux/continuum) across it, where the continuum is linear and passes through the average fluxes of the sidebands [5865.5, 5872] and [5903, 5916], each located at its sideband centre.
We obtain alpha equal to 3.3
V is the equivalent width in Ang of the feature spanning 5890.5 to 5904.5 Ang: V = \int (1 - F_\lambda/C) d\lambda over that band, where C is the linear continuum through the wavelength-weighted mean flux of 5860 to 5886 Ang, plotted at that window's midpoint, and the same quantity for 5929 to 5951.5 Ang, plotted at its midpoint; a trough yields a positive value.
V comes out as 2.8 Ang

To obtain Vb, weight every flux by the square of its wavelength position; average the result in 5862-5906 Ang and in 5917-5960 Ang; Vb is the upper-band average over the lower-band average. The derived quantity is 1.2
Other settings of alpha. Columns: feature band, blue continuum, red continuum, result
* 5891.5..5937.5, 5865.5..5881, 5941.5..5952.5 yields 4.0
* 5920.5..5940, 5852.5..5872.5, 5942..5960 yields 0.2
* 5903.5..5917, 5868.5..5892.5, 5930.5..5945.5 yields -0.2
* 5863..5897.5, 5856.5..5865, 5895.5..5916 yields 2.9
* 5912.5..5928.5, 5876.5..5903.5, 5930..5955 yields -1.3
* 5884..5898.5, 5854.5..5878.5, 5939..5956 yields 4.3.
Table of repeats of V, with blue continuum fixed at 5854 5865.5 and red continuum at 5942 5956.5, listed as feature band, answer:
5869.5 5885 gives 0.40 Ang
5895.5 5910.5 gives 1.74 Ang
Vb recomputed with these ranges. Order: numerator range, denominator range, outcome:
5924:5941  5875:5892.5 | 1.22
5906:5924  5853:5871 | 0.99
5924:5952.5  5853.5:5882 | 1.02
